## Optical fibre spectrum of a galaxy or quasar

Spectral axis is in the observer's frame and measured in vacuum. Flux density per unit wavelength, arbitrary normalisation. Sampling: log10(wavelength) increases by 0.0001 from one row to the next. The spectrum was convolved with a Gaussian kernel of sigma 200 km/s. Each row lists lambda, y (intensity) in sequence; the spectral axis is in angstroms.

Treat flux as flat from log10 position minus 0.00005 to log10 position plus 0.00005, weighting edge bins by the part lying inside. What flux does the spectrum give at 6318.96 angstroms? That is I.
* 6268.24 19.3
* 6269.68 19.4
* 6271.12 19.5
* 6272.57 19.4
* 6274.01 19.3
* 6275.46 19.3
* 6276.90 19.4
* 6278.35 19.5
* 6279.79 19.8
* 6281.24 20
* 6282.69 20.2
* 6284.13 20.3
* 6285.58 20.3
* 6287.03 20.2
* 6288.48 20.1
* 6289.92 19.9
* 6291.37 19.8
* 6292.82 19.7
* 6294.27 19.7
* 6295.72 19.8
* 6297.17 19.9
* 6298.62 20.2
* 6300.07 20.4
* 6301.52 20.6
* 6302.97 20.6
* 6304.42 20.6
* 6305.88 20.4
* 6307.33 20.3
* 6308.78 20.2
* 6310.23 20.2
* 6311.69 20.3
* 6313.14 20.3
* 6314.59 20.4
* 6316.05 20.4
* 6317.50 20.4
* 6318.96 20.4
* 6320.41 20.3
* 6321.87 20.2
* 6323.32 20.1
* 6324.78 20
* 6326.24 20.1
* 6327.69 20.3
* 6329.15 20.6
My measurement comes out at 20.4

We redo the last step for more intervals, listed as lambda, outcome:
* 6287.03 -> 20.2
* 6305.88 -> 20.4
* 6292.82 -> 19.7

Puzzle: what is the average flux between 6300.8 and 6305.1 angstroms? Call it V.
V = 20.6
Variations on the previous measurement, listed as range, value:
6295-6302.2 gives 20.2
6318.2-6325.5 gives 20.2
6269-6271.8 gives 19.5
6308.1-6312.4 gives 20.2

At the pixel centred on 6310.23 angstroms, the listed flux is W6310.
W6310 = 20.2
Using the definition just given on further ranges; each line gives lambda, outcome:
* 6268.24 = 19.3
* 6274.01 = 19.3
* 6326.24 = 20.1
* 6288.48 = 20.1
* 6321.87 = 20.2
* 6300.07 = 20.4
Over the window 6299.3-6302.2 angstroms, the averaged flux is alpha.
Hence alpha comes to 20.5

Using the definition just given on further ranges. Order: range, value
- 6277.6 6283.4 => 19.9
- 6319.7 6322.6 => 20.3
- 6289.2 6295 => 19.8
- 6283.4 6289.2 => 20.2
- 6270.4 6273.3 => 19.5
